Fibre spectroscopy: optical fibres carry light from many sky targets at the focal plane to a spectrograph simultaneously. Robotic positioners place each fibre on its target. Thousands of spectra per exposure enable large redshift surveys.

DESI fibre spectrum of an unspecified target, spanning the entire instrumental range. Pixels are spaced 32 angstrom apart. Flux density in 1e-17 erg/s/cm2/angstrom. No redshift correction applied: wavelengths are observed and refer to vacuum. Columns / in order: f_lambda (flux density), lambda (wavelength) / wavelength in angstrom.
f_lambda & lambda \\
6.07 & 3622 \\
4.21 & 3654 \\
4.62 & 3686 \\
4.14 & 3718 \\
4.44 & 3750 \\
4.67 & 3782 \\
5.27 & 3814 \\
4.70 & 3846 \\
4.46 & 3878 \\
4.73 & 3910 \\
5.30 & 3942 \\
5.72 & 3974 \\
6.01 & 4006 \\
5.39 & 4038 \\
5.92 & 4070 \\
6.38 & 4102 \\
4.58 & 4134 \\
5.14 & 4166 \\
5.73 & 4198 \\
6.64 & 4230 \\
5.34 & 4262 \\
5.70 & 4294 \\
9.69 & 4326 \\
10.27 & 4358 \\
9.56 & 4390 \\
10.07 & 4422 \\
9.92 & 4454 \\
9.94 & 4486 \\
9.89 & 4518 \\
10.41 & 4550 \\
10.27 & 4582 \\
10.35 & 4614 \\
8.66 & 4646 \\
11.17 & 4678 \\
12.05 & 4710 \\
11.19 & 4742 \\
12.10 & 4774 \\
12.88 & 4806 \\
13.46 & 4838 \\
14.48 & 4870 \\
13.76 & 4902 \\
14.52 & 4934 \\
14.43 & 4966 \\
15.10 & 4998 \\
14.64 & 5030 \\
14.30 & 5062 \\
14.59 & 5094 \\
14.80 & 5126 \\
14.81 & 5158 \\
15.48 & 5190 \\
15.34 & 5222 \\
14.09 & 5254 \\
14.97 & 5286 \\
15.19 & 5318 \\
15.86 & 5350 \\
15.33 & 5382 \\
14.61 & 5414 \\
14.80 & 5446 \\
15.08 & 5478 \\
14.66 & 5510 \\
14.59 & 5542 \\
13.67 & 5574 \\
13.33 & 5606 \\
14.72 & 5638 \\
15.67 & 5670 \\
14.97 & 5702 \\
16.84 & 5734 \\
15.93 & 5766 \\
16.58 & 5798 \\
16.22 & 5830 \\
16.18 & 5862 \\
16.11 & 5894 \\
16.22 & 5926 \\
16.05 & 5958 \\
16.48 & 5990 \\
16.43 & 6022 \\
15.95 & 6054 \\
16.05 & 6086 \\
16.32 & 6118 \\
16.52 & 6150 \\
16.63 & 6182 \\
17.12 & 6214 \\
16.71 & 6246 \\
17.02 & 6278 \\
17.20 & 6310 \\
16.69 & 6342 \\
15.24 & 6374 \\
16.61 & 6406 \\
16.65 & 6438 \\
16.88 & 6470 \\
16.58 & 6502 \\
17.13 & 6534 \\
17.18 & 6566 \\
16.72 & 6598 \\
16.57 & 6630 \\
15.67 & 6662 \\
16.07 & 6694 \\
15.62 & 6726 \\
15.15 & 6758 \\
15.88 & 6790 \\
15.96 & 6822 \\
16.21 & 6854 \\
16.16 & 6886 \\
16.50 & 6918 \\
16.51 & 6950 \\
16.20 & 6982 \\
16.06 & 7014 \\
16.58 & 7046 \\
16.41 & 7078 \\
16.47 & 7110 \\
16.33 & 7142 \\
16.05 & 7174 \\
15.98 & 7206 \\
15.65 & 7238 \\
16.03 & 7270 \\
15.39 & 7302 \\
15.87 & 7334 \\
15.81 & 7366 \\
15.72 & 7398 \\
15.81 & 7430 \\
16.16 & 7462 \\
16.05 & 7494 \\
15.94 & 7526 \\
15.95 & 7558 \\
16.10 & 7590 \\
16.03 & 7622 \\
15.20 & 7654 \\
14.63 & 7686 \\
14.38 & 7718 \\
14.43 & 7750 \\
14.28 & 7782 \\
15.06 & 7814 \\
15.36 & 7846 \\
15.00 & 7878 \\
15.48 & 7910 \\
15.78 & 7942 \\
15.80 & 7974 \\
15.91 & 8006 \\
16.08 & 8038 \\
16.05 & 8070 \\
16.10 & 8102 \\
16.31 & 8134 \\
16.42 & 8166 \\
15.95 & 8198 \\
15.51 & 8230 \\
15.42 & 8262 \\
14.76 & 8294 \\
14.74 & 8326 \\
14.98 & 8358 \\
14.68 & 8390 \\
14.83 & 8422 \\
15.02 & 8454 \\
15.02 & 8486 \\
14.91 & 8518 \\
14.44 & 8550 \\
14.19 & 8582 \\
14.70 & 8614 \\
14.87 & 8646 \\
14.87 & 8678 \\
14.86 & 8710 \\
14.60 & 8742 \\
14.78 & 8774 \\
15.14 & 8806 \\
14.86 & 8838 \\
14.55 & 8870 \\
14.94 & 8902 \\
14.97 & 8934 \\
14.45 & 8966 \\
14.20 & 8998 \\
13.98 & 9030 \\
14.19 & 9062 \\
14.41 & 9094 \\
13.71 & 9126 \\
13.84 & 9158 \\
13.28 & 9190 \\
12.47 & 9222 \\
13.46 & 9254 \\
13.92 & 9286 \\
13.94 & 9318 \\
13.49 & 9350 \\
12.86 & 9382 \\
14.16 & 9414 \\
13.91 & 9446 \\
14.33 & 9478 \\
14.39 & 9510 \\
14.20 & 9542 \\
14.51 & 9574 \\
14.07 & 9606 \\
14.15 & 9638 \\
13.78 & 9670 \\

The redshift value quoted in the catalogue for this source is 0.08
